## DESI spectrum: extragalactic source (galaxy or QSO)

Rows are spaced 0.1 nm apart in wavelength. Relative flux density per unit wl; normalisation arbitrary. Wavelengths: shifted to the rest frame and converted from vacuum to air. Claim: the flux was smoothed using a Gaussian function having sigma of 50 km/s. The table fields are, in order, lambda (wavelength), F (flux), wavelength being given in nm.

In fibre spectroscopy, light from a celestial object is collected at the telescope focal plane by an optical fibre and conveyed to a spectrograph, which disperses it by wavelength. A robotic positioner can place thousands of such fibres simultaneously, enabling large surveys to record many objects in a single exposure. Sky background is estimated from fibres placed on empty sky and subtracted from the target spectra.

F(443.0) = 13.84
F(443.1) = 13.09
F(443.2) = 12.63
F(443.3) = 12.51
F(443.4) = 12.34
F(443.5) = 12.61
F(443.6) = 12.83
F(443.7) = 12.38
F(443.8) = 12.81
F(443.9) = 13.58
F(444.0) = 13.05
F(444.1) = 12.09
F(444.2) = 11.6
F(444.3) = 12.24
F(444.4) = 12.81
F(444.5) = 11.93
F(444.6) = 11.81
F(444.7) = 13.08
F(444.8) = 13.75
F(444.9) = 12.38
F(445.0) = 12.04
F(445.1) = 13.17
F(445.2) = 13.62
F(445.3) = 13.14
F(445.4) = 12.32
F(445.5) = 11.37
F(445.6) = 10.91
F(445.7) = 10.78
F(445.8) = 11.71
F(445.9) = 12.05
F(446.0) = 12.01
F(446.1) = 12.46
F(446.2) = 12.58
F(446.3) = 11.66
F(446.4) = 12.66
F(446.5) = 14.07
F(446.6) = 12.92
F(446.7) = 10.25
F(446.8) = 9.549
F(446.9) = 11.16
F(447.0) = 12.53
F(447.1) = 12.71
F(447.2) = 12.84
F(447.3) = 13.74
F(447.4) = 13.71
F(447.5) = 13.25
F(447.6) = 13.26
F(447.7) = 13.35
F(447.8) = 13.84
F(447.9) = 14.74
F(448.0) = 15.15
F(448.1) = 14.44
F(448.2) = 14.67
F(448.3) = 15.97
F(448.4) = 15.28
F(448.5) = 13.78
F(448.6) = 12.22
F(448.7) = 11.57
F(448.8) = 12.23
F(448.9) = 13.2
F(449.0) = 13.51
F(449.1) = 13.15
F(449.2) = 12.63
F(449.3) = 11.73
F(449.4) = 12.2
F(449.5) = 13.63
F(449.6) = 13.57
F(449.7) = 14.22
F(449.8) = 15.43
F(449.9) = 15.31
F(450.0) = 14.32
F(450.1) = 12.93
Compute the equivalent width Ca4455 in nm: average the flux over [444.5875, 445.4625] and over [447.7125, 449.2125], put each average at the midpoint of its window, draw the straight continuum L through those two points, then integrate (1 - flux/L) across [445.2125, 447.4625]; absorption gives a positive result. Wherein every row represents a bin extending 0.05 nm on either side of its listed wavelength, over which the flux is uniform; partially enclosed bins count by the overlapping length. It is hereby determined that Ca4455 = 0.17 nm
